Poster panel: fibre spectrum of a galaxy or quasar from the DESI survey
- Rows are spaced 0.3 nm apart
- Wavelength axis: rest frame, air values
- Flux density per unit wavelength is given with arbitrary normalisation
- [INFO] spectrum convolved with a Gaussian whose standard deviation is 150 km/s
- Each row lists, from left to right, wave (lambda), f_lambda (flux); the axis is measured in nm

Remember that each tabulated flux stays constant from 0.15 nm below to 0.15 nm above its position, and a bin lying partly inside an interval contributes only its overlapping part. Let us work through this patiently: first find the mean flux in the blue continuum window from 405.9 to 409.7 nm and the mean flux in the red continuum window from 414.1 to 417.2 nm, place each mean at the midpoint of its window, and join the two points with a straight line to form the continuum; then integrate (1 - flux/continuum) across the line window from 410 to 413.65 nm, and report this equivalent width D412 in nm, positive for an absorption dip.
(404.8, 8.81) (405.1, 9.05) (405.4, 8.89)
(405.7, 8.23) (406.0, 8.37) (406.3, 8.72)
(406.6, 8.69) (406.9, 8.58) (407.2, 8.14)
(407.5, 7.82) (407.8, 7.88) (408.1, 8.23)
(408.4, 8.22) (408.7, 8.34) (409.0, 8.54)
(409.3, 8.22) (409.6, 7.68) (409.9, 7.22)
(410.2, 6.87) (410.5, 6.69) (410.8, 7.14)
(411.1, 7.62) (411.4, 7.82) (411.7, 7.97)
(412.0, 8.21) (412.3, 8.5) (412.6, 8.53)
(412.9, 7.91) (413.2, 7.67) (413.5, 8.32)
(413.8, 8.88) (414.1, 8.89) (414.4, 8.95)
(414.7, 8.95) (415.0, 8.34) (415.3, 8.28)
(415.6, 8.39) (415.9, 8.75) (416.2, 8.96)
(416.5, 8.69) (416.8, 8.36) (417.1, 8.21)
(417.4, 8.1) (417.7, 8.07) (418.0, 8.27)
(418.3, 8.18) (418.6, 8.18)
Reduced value 0.295 nm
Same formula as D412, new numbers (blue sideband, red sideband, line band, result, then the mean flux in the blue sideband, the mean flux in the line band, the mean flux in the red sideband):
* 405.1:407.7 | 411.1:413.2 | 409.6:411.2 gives 0.205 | 8.46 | 7.15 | 8.08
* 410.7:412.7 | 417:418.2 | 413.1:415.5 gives -0.146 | 7.98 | 8.55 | 8.16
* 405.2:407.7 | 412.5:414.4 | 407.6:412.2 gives 0.347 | 8.43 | 7.79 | 8.41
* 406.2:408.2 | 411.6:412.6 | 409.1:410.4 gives 0.122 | 8.29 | 7.51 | 8.29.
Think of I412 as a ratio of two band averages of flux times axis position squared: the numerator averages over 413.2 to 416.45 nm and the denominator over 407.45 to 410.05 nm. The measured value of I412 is 1.1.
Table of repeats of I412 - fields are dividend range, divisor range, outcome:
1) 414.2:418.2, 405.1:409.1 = 1.06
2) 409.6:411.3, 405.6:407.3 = 0.86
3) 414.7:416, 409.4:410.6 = 1.21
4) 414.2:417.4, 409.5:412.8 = 1.14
